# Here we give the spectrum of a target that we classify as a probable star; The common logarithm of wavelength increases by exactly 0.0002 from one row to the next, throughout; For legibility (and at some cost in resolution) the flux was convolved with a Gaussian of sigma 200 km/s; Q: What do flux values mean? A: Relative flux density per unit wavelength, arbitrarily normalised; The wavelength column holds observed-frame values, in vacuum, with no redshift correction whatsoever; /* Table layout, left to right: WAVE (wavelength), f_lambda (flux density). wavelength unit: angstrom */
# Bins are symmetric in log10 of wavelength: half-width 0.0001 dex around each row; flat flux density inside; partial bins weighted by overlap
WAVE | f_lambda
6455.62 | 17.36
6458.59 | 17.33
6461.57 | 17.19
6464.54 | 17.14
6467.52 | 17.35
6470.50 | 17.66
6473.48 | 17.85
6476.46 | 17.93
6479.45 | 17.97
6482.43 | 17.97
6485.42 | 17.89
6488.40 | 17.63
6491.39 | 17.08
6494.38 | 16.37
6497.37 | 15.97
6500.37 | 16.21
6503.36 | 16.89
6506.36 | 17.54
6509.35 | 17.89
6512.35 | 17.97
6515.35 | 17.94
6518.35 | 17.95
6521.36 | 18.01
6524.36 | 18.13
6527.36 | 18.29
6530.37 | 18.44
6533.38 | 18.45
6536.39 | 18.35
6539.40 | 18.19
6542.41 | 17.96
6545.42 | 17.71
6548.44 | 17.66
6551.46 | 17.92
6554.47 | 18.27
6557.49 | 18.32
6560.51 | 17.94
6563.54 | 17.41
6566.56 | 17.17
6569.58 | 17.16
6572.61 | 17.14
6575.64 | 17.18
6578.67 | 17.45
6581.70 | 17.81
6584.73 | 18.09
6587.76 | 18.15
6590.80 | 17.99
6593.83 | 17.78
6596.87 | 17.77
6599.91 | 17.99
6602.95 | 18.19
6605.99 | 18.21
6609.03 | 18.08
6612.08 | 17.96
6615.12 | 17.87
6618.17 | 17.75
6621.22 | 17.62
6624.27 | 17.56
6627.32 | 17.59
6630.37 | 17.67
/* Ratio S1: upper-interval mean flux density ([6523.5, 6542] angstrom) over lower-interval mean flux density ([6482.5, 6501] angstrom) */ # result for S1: 1.08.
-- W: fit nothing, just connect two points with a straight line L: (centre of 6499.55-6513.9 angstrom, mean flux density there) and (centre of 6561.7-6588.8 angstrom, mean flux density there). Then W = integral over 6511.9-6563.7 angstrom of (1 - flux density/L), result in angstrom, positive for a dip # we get -1.9 angstrom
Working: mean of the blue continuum 17.4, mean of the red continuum 17.5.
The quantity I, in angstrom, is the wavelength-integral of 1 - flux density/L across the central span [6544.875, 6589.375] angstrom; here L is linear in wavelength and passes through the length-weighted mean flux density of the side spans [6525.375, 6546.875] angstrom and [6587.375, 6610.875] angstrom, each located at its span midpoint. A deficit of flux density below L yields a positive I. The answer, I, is 1.02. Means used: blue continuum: 18.2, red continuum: 18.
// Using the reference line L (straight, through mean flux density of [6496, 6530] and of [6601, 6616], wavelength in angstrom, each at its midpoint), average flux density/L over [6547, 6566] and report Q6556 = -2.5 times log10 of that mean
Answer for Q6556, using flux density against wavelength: -0.005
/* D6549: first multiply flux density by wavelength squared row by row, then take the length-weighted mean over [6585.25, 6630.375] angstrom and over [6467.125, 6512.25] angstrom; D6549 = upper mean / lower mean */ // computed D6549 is 1.07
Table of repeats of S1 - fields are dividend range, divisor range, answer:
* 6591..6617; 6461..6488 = 1.02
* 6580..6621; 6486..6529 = 1.03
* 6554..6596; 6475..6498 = 1.02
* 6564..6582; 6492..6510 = 1.03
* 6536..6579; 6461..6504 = 1.02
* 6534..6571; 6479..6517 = 1.03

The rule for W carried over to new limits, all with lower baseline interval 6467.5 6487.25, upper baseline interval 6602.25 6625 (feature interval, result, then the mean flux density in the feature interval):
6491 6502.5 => 1.0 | 16.4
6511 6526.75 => -0.1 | 18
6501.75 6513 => 0.2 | 17.5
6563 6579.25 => 0.6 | 17.2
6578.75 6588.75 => 0.0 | 17.9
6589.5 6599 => 0.0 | 17.9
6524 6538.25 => -0.4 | 18.3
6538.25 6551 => 0.0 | 17.9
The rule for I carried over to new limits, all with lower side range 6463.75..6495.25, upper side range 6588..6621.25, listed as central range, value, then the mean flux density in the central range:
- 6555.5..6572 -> 0.21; 17.6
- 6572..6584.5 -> 0.27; 17.5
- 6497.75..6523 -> 0.25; 17.5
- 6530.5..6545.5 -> -0.39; 18.2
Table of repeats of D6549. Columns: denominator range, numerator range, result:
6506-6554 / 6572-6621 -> 1.01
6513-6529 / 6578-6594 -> 1.01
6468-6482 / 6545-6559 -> 1.03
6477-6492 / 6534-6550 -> 1.03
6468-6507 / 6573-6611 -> 1.07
